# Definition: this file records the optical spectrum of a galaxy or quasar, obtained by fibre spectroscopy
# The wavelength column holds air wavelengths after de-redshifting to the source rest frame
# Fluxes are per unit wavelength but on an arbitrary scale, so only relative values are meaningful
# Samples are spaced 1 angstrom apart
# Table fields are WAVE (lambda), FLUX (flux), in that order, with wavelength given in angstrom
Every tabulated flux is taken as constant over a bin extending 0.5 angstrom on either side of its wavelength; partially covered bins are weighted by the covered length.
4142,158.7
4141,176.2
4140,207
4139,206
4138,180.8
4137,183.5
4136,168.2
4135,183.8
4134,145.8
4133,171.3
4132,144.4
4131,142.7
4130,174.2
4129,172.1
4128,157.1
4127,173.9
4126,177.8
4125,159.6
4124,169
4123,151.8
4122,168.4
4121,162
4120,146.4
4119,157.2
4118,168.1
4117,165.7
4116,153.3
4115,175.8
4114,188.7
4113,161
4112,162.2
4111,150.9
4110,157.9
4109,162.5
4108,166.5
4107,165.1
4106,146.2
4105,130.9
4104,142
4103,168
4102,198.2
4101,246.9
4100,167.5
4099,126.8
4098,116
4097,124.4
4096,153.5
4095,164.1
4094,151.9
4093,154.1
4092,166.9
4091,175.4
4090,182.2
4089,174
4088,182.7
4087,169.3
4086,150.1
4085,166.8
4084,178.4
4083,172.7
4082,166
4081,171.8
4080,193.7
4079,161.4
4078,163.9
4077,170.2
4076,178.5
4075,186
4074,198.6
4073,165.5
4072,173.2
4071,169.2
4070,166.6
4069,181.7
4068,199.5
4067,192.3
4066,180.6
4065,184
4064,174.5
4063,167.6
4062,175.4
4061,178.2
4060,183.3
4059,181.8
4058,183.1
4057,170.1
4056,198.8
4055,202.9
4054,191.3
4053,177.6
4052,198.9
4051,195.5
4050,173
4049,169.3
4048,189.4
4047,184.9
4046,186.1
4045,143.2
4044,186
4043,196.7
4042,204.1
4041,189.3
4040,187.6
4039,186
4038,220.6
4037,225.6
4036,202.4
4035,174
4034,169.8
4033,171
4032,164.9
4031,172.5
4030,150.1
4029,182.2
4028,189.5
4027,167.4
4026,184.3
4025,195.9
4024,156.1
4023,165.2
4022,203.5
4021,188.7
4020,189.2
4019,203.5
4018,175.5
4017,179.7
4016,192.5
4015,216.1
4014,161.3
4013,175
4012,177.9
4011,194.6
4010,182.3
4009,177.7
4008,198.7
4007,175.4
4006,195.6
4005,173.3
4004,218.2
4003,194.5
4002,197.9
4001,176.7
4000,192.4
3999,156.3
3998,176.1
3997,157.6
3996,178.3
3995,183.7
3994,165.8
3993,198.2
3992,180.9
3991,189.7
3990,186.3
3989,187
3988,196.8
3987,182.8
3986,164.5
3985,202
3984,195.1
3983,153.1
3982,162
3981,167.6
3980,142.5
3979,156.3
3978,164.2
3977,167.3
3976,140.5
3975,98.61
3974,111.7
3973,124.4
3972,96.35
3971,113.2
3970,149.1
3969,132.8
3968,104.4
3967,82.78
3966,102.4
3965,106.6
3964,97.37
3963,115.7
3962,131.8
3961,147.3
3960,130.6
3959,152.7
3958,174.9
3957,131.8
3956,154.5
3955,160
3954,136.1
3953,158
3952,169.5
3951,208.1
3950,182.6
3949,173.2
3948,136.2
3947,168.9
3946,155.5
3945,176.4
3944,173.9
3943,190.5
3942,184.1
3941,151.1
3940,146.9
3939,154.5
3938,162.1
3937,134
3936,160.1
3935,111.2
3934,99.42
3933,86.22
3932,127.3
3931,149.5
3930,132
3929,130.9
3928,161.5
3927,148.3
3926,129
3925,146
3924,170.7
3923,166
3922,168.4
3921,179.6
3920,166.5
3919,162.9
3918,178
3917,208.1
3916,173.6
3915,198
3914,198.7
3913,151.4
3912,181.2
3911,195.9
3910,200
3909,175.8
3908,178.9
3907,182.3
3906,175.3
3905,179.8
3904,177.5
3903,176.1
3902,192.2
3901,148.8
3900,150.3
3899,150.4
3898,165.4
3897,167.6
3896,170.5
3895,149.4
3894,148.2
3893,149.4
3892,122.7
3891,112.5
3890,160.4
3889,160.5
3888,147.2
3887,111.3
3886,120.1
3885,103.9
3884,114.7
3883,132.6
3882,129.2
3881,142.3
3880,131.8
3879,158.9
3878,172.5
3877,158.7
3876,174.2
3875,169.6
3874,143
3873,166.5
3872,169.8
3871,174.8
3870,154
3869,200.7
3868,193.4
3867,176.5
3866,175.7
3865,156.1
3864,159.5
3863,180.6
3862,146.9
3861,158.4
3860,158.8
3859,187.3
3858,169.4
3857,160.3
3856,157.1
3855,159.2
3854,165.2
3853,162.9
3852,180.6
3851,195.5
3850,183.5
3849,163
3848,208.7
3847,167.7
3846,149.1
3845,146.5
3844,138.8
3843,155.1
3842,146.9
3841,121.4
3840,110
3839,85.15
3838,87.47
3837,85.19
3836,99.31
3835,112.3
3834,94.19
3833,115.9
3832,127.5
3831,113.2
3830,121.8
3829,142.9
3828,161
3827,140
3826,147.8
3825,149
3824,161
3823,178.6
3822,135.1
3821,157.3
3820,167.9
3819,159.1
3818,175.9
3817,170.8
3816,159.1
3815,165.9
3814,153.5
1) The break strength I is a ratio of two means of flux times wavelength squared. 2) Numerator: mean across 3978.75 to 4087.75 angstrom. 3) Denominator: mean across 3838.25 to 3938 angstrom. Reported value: 1.24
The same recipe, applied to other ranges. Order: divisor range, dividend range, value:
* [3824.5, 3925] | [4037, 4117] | 1.24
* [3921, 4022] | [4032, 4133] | 1.14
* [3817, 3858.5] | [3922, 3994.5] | 1.10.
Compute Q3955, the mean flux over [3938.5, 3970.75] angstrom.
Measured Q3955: 148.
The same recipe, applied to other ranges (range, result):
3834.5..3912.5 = 156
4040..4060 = 185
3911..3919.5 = 182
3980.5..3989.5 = 179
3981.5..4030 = 183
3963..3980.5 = 123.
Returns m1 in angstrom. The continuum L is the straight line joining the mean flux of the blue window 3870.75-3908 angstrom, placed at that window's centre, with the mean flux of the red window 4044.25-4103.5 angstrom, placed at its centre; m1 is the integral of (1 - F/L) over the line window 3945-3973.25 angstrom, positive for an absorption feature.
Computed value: 3.7 angstrom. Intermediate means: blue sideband 153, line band 140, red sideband 175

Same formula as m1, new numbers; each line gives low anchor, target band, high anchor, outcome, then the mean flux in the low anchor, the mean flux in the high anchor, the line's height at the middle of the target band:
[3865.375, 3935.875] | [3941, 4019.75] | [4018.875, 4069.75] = 4.1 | 158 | 184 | 172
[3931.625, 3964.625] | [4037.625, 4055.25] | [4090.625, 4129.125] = -3.4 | 150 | 162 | 157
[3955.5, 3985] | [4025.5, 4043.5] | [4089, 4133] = -4.6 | 136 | 162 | 148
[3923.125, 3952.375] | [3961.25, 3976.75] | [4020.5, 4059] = 4.5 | 153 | 184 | 162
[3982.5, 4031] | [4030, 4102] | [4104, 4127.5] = -2.6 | 183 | 161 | 171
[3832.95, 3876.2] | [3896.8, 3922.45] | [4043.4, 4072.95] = -2.4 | 154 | 181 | 161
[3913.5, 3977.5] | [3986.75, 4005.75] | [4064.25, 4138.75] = -3.7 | 148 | 167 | 154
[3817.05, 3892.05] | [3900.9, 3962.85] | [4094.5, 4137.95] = -3.3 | 149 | 162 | 153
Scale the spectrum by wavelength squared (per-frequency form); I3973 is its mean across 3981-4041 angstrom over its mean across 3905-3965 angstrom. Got 1.20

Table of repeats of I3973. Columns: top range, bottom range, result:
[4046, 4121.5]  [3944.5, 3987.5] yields 1.24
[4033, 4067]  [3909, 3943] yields 1.25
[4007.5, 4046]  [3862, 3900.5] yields 1.29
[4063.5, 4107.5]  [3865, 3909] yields 1.19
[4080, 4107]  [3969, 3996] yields 1.08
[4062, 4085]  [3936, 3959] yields 1.16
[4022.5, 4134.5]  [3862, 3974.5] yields 1.22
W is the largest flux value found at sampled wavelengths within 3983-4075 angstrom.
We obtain 225.6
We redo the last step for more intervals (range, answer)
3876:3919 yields 208.1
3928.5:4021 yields 218.2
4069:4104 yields 246.9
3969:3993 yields 202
